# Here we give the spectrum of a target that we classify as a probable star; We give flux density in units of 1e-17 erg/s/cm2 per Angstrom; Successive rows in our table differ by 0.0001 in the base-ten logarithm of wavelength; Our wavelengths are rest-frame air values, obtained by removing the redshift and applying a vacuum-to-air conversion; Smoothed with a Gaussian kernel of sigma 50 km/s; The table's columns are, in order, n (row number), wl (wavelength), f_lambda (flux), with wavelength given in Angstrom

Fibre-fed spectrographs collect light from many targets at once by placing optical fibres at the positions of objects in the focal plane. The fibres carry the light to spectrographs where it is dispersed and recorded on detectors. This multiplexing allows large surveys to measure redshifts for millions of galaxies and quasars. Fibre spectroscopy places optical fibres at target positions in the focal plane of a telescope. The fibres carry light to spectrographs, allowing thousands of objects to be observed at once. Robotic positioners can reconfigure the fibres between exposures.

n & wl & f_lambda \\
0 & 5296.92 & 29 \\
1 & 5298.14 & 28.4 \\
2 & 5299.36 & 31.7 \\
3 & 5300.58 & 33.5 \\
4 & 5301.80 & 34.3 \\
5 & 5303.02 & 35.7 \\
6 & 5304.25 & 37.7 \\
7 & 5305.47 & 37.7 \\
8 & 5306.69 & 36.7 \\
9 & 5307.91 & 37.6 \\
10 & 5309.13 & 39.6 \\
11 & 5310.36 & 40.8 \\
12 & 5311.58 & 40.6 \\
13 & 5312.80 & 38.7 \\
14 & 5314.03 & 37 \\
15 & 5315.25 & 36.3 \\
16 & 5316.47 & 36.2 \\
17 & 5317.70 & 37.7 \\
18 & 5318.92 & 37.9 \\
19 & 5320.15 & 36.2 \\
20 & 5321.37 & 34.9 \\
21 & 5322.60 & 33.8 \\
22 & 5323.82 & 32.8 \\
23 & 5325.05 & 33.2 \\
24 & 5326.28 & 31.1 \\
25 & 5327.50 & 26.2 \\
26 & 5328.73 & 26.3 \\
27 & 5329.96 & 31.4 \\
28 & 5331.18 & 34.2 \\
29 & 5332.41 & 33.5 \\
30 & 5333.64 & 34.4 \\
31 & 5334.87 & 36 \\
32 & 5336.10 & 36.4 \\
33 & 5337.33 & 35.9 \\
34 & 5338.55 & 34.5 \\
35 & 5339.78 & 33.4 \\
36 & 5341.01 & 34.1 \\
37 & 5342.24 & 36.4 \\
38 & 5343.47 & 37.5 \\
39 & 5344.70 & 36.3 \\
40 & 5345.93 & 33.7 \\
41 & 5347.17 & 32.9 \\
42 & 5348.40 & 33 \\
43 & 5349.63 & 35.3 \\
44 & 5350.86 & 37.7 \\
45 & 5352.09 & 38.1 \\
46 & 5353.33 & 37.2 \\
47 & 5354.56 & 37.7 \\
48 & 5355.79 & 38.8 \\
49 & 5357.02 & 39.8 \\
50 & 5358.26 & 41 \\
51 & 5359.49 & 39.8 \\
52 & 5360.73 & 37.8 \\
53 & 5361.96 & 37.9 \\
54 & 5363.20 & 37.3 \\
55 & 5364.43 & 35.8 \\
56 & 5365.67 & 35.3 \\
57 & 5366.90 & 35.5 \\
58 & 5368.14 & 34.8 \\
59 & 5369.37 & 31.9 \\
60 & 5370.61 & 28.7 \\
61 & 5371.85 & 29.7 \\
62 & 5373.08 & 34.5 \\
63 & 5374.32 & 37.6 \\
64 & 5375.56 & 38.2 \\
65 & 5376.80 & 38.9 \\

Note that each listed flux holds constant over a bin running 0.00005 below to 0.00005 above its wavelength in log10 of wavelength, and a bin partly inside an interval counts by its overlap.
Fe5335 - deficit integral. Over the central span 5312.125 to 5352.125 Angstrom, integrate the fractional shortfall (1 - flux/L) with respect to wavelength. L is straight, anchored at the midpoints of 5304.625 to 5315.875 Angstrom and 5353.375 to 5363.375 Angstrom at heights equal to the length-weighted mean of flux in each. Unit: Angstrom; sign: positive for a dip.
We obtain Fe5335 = 4.1 Angstrom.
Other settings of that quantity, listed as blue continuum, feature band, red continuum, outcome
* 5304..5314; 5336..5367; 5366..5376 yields -1.1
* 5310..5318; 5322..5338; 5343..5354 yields 1.9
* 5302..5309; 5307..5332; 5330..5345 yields 0.8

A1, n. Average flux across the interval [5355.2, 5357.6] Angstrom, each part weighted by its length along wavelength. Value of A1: 39.4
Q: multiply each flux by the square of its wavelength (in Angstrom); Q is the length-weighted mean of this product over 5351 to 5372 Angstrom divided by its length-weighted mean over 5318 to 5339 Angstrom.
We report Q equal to 1.1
